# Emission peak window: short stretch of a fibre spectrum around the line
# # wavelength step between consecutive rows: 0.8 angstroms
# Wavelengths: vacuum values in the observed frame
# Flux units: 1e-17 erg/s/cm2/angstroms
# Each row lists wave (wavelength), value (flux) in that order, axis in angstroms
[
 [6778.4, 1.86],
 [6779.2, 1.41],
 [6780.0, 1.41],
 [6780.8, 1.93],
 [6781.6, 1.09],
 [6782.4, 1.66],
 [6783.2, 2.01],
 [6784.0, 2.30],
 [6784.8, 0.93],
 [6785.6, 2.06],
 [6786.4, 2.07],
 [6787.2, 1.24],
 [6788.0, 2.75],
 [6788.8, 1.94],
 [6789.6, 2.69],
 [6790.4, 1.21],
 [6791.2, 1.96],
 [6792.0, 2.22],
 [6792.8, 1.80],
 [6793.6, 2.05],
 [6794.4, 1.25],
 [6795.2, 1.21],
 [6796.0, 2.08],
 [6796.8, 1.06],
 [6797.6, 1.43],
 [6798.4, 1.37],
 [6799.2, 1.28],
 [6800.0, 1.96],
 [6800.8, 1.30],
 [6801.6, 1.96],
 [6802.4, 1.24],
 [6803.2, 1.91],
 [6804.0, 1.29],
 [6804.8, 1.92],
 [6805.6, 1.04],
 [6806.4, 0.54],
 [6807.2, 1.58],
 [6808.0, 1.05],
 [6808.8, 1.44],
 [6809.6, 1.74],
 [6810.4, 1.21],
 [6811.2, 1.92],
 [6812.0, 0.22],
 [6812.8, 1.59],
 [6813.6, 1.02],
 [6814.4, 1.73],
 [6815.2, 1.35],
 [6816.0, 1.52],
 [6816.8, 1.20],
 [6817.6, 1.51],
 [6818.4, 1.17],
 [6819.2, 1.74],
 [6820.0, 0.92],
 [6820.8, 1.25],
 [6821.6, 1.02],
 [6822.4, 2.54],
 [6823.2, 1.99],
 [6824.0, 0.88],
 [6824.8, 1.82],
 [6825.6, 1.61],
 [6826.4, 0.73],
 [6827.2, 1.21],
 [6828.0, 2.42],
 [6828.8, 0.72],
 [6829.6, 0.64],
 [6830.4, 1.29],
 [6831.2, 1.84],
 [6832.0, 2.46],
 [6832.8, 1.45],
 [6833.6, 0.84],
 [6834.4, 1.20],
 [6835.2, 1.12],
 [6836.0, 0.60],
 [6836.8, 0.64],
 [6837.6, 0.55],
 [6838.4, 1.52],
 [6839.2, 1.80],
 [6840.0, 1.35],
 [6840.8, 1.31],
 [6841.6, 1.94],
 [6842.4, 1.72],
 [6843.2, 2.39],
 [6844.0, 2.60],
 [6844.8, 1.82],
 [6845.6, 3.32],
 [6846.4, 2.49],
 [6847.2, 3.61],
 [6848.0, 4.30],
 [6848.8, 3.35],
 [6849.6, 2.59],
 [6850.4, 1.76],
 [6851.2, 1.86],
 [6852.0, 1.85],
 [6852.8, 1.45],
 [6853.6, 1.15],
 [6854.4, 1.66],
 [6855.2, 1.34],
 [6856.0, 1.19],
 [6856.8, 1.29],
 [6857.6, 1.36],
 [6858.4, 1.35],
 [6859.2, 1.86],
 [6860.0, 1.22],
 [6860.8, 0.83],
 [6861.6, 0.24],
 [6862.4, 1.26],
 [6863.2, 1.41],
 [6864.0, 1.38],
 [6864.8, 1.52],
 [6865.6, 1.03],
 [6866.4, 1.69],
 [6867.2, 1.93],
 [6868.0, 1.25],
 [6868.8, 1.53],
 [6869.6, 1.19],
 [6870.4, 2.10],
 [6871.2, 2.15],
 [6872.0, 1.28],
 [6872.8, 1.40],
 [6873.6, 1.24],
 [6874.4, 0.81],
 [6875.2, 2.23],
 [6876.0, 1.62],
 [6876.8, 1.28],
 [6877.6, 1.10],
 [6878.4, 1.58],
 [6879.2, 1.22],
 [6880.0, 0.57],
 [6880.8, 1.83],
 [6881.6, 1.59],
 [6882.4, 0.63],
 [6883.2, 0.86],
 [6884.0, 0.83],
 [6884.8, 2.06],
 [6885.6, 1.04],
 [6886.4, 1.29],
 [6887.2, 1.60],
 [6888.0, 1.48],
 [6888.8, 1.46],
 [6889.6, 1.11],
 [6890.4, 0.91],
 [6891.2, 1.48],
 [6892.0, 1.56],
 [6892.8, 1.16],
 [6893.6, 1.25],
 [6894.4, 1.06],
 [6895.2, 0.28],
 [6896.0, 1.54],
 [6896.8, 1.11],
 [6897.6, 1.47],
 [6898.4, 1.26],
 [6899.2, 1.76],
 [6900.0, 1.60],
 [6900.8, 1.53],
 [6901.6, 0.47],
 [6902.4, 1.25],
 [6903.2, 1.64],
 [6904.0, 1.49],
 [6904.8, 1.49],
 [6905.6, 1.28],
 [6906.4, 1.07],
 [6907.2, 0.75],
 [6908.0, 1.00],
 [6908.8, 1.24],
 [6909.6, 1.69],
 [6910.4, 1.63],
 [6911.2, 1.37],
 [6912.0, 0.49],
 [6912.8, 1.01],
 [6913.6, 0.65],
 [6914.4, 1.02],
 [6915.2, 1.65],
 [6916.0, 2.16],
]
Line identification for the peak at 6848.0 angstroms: [O III]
